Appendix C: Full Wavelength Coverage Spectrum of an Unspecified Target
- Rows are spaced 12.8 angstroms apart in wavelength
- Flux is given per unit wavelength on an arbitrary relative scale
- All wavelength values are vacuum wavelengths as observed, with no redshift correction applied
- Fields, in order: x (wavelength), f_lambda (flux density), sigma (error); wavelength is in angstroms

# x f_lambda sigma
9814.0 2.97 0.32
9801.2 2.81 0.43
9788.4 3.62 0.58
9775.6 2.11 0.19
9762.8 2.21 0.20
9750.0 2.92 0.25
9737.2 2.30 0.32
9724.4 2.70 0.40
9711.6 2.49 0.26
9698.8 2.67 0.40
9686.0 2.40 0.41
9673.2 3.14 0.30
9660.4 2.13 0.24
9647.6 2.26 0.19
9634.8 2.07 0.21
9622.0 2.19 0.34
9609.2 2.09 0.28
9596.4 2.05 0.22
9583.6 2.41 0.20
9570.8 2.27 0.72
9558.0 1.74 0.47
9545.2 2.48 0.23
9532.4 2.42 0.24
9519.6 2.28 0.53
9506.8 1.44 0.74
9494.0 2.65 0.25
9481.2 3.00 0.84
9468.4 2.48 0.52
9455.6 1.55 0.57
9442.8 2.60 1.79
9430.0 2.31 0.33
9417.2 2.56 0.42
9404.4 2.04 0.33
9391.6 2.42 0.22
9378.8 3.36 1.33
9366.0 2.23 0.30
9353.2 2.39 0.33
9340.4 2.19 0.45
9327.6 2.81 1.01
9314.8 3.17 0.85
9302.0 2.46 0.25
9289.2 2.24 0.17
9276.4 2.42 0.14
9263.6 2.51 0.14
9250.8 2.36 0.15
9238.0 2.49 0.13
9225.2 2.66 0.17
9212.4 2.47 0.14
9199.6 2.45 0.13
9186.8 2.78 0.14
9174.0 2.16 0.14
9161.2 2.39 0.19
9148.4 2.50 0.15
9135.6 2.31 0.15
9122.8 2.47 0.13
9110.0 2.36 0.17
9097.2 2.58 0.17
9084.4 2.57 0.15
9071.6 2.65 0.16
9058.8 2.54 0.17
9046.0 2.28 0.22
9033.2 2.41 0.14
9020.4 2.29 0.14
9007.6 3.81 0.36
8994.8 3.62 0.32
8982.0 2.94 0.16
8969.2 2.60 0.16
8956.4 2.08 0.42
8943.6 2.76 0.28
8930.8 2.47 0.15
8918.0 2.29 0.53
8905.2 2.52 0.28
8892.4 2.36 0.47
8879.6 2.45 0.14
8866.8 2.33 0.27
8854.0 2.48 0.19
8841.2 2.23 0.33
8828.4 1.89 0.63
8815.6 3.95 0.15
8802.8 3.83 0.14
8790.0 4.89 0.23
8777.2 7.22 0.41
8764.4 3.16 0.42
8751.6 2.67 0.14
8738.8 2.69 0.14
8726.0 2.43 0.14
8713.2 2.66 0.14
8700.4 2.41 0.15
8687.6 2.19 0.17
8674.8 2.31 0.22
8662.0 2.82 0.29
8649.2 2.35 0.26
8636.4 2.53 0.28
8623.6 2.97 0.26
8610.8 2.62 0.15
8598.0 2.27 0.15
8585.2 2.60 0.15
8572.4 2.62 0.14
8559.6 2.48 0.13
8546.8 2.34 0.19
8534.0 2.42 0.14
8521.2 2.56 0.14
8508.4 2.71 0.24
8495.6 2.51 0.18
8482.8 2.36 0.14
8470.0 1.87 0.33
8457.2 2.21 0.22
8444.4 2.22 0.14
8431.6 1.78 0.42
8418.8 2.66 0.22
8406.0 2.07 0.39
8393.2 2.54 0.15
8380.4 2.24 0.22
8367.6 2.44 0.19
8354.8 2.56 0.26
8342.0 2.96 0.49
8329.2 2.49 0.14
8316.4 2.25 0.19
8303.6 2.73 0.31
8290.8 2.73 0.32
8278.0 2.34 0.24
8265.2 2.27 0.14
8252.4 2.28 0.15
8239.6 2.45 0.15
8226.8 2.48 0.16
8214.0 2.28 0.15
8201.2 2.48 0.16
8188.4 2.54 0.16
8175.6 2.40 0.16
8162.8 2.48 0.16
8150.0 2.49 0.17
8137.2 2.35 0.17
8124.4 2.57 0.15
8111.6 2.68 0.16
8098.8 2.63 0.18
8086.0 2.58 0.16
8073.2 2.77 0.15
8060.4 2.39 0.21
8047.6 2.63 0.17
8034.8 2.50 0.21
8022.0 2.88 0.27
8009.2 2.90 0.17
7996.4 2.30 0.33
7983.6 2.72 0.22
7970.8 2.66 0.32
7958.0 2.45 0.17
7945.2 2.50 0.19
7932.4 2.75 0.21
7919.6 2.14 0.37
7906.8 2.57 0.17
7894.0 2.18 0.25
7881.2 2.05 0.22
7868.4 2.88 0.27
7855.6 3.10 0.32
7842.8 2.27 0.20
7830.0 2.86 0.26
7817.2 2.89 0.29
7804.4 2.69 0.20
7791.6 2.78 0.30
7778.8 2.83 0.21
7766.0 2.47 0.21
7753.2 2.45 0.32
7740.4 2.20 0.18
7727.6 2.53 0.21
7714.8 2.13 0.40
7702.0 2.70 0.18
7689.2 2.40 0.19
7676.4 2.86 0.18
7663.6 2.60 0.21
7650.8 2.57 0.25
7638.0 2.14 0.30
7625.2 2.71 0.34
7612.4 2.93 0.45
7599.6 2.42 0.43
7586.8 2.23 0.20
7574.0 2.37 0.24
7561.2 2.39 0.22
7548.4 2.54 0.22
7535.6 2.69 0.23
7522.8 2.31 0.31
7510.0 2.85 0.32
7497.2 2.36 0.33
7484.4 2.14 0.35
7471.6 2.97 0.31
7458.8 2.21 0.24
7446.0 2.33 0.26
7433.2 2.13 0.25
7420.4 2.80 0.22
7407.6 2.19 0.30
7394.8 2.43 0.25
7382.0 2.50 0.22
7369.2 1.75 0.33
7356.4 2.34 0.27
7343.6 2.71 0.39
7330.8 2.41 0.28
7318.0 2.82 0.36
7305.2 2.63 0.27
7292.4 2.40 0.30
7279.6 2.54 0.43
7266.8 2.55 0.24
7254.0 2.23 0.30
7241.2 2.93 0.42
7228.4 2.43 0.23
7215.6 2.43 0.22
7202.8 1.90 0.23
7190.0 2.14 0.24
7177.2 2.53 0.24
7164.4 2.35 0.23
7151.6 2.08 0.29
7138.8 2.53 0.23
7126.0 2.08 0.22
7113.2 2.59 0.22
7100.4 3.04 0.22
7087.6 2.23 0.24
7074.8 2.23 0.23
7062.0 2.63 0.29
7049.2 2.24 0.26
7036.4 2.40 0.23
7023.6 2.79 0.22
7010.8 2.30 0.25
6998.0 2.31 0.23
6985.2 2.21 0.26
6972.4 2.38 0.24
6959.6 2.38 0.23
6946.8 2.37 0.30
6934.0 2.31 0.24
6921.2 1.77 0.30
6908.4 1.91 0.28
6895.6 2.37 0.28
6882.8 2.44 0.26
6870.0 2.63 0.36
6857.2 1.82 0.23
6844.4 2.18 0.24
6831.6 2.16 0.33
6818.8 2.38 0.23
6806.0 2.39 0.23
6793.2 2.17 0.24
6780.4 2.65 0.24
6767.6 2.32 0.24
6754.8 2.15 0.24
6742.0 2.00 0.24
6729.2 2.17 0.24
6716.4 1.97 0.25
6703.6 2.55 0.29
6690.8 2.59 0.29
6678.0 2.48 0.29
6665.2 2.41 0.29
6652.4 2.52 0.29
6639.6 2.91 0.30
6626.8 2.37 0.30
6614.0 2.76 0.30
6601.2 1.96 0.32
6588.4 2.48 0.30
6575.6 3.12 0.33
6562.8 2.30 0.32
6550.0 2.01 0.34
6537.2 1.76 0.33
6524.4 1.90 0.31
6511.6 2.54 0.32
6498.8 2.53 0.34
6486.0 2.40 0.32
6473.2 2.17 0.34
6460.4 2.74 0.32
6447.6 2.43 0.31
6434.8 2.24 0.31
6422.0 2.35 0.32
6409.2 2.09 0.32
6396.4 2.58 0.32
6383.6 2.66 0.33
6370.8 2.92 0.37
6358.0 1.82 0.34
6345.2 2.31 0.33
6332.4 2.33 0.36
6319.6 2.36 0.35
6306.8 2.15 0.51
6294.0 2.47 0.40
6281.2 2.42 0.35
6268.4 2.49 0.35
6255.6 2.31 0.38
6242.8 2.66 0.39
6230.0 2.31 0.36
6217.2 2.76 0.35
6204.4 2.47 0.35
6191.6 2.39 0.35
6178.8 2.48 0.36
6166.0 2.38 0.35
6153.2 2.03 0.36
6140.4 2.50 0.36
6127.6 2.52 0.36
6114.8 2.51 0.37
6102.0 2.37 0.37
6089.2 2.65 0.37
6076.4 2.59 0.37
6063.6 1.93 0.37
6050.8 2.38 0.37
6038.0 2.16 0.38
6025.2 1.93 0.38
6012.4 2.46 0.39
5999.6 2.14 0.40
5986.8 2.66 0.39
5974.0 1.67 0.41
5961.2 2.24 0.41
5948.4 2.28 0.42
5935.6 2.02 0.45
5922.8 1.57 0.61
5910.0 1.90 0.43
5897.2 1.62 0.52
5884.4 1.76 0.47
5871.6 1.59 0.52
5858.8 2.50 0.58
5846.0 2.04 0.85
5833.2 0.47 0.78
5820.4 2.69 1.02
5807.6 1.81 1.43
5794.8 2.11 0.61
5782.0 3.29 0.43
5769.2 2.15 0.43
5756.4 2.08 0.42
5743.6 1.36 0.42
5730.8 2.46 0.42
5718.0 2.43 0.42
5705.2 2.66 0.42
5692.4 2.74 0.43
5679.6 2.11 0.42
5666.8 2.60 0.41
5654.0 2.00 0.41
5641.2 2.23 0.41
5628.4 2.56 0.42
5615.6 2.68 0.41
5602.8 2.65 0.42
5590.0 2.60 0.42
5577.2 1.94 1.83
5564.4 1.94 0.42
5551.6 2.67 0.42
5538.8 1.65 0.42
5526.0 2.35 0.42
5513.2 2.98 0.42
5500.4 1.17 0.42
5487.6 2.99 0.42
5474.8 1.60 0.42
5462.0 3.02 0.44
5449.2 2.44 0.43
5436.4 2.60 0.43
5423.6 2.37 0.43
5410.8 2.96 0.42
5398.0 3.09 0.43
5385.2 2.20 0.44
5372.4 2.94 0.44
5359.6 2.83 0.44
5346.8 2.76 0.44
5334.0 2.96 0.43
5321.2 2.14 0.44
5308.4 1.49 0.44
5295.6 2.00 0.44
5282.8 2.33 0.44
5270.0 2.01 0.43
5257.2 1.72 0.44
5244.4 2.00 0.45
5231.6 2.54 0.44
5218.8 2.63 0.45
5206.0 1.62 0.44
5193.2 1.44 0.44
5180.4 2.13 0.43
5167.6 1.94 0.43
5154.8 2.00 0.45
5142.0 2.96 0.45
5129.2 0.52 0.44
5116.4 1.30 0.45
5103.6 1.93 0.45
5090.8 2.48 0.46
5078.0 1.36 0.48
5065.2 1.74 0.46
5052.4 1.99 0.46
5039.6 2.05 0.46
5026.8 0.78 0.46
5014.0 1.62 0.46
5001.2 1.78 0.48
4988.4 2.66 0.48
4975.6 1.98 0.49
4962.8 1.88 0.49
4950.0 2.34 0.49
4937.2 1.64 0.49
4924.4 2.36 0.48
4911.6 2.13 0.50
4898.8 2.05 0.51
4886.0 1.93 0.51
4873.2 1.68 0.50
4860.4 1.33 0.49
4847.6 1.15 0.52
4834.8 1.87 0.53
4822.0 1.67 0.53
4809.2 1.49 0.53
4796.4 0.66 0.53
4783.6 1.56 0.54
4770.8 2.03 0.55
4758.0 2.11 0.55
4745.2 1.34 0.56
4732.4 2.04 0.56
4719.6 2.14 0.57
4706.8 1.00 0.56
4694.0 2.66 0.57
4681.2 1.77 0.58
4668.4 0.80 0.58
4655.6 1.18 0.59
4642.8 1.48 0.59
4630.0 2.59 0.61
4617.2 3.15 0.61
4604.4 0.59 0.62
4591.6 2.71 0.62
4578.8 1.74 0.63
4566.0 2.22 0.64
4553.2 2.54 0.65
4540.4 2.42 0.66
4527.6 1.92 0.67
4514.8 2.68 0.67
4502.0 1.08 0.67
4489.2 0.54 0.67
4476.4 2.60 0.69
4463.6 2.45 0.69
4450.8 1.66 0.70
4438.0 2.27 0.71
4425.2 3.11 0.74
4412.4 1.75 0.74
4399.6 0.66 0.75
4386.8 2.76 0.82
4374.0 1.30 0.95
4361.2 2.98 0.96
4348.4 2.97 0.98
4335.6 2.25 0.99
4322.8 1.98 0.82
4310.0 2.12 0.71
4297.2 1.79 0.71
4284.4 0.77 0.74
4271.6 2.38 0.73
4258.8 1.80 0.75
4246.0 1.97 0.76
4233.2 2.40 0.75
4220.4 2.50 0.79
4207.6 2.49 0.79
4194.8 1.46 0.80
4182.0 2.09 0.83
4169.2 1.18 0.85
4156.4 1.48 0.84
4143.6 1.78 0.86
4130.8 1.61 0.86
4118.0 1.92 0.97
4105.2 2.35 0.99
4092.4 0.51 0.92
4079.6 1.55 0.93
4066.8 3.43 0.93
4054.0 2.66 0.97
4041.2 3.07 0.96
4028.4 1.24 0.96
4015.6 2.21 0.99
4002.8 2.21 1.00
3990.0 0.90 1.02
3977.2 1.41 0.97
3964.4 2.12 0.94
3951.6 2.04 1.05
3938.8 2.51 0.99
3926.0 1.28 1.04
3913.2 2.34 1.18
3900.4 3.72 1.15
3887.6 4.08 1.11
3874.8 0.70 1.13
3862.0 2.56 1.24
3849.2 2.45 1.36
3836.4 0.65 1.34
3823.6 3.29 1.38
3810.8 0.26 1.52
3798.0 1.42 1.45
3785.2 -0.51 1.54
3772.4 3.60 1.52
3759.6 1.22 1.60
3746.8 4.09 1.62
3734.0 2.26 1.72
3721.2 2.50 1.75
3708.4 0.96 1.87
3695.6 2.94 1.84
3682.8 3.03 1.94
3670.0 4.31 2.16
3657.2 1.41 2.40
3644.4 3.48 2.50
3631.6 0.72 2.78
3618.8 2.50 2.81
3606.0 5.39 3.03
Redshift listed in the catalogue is 0.338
